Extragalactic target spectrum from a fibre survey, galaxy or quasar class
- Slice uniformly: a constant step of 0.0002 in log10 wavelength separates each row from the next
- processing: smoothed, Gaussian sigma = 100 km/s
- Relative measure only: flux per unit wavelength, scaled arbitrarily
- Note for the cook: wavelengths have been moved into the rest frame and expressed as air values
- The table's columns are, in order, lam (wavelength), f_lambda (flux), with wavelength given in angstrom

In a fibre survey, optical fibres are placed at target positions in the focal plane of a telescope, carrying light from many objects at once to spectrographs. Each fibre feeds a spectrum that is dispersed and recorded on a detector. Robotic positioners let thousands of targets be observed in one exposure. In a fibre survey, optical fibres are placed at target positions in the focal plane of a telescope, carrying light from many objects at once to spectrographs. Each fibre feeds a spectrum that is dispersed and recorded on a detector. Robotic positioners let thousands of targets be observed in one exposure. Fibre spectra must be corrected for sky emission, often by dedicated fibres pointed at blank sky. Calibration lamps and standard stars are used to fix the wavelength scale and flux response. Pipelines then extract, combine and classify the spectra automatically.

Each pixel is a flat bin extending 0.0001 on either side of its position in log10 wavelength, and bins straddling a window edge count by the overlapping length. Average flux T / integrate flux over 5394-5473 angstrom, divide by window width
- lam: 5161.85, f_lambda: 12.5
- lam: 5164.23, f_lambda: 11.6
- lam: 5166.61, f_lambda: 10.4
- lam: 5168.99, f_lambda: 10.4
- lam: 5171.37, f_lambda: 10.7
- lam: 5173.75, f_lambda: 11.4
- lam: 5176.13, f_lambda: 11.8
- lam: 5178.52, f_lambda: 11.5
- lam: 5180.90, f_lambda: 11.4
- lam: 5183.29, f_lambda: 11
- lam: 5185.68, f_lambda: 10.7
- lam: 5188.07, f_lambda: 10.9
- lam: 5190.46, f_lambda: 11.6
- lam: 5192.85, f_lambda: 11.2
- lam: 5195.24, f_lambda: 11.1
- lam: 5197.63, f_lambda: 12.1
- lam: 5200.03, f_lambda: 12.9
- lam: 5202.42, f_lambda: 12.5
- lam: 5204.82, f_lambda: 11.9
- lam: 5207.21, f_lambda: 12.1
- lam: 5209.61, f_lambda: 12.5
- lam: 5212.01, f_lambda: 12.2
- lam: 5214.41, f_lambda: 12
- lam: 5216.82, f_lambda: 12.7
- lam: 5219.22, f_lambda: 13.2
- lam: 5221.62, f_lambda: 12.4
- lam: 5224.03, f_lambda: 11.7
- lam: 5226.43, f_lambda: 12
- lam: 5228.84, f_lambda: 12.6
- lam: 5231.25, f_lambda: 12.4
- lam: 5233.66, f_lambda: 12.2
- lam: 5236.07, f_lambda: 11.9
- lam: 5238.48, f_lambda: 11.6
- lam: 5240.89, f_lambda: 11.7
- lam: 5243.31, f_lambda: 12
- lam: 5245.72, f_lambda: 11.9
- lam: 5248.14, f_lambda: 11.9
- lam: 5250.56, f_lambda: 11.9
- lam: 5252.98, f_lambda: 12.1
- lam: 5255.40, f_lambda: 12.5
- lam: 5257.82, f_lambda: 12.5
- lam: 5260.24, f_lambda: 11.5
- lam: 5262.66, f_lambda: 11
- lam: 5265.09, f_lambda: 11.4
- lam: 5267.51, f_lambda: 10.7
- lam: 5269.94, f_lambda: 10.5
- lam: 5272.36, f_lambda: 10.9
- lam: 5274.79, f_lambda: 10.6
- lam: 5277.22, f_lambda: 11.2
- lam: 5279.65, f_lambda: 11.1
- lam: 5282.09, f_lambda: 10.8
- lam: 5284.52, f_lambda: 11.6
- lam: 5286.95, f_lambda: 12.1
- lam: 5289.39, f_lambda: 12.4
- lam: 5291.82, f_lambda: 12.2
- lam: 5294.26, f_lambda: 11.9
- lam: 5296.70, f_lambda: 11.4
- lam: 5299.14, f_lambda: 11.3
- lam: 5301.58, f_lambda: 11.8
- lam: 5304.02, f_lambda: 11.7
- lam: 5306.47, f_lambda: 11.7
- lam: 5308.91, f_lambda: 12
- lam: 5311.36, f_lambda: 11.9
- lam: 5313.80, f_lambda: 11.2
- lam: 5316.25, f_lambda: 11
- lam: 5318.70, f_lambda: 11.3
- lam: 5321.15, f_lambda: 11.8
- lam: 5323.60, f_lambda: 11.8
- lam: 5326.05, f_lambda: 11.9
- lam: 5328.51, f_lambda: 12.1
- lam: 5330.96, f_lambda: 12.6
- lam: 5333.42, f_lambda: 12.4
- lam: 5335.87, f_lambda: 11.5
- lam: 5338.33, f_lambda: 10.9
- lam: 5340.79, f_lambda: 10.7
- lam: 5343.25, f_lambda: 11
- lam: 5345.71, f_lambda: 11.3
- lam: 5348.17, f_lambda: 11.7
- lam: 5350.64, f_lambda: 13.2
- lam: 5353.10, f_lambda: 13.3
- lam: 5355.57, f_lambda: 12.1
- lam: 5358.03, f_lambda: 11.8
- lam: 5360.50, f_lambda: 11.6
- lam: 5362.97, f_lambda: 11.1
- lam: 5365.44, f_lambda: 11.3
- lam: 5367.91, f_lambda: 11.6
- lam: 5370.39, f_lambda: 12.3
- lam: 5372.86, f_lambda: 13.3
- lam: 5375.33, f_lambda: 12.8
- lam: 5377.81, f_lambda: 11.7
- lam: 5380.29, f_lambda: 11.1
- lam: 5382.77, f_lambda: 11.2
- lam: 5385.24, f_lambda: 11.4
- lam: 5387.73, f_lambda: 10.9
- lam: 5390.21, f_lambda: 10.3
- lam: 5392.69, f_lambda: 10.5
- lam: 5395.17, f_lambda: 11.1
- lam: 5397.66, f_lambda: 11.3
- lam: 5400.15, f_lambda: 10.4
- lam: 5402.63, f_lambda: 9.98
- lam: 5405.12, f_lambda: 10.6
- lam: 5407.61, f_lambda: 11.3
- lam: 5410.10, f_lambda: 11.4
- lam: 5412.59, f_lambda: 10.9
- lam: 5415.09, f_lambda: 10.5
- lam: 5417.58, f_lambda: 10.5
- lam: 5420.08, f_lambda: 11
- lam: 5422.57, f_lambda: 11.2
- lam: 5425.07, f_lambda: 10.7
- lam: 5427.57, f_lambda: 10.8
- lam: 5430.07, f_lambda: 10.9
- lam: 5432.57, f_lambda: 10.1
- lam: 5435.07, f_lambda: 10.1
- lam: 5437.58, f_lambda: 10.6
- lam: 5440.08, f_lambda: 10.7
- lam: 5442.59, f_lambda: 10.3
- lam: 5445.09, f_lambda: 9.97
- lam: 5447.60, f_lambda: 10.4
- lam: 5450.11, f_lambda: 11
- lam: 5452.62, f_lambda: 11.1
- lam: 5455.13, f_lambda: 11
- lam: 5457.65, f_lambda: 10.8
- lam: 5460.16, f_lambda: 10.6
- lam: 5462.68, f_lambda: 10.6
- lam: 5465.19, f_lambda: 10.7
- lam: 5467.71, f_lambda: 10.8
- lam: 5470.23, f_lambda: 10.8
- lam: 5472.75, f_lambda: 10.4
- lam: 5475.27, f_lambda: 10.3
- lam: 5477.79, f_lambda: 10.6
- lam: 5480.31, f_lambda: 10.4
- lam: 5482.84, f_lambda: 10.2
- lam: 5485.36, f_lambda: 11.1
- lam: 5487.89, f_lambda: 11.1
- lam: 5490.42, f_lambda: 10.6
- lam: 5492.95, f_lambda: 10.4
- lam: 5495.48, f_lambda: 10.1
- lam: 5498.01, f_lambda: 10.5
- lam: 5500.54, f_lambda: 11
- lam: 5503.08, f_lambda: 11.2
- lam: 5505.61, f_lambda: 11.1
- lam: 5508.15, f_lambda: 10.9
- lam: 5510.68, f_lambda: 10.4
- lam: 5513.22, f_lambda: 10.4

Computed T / 10.7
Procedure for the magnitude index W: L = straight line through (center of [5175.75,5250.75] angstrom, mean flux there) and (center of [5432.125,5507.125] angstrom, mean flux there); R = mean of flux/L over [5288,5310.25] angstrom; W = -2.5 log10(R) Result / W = -0.03 mag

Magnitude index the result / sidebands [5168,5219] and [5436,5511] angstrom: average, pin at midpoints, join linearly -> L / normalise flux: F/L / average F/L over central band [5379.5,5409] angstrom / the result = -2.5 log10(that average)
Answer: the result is 0.01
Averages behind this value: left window 11.7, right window 10.7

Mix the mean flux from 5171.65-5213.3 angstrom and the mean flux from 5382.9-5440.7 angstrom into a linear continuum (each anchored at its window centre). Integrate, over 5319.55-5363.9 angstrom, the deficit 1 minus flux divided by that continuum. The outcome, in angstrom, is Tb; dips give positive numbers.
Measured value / -3.1 angstrom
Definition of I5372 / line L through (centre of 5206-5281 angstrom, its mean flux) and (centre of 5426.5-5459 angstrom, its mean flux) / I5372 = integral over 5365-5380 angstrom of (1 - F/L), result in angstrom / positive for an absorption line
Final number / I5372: -1.51 angstrom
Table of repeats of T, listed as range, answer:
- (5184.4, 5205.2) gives 11.6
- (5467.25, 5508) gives 10.7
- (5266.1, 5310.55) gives 11.4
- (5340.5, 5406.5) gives 11.5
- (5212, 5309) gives 11.8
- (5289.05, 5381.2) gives 11.8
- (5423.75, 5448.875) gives 10.5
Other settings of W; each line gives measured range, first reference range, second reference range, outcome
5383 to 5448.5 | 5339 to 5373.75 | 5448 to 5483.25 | 0.051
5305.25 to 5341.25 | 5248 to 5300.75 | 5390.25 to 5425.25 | -0.040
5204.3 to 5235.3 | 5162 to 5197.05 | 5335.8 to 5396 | -0.095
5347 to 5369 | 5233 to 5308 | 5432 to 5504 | -0.075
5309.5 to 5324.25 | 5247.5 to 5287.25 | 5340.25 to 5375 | 0.017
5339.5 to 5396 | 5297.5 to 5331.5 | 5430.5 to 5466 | -0.035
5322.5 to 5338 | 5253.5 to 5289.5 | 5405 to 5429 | -0.075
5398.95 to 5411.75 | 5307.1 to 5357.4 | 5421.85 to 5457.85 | 0.025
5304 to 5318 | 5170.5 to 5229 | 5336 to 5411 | 0.002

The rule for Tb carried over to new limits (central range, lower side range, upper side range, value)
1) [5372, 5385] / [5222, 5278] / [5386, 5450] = -1.2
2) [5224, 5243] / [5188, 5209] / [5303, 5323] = -0.4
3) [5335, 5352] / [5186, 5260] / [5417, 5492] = -0.3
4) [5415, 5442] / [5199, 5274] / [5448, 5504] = 0.7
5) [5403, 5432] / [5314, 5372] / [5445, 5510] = 0.8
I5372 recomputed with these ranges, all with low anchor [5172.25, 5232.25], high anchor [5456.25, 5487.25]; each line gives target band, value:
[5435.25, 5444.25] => 0.26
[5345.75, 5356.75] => -1.22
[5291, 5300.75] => -0.19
